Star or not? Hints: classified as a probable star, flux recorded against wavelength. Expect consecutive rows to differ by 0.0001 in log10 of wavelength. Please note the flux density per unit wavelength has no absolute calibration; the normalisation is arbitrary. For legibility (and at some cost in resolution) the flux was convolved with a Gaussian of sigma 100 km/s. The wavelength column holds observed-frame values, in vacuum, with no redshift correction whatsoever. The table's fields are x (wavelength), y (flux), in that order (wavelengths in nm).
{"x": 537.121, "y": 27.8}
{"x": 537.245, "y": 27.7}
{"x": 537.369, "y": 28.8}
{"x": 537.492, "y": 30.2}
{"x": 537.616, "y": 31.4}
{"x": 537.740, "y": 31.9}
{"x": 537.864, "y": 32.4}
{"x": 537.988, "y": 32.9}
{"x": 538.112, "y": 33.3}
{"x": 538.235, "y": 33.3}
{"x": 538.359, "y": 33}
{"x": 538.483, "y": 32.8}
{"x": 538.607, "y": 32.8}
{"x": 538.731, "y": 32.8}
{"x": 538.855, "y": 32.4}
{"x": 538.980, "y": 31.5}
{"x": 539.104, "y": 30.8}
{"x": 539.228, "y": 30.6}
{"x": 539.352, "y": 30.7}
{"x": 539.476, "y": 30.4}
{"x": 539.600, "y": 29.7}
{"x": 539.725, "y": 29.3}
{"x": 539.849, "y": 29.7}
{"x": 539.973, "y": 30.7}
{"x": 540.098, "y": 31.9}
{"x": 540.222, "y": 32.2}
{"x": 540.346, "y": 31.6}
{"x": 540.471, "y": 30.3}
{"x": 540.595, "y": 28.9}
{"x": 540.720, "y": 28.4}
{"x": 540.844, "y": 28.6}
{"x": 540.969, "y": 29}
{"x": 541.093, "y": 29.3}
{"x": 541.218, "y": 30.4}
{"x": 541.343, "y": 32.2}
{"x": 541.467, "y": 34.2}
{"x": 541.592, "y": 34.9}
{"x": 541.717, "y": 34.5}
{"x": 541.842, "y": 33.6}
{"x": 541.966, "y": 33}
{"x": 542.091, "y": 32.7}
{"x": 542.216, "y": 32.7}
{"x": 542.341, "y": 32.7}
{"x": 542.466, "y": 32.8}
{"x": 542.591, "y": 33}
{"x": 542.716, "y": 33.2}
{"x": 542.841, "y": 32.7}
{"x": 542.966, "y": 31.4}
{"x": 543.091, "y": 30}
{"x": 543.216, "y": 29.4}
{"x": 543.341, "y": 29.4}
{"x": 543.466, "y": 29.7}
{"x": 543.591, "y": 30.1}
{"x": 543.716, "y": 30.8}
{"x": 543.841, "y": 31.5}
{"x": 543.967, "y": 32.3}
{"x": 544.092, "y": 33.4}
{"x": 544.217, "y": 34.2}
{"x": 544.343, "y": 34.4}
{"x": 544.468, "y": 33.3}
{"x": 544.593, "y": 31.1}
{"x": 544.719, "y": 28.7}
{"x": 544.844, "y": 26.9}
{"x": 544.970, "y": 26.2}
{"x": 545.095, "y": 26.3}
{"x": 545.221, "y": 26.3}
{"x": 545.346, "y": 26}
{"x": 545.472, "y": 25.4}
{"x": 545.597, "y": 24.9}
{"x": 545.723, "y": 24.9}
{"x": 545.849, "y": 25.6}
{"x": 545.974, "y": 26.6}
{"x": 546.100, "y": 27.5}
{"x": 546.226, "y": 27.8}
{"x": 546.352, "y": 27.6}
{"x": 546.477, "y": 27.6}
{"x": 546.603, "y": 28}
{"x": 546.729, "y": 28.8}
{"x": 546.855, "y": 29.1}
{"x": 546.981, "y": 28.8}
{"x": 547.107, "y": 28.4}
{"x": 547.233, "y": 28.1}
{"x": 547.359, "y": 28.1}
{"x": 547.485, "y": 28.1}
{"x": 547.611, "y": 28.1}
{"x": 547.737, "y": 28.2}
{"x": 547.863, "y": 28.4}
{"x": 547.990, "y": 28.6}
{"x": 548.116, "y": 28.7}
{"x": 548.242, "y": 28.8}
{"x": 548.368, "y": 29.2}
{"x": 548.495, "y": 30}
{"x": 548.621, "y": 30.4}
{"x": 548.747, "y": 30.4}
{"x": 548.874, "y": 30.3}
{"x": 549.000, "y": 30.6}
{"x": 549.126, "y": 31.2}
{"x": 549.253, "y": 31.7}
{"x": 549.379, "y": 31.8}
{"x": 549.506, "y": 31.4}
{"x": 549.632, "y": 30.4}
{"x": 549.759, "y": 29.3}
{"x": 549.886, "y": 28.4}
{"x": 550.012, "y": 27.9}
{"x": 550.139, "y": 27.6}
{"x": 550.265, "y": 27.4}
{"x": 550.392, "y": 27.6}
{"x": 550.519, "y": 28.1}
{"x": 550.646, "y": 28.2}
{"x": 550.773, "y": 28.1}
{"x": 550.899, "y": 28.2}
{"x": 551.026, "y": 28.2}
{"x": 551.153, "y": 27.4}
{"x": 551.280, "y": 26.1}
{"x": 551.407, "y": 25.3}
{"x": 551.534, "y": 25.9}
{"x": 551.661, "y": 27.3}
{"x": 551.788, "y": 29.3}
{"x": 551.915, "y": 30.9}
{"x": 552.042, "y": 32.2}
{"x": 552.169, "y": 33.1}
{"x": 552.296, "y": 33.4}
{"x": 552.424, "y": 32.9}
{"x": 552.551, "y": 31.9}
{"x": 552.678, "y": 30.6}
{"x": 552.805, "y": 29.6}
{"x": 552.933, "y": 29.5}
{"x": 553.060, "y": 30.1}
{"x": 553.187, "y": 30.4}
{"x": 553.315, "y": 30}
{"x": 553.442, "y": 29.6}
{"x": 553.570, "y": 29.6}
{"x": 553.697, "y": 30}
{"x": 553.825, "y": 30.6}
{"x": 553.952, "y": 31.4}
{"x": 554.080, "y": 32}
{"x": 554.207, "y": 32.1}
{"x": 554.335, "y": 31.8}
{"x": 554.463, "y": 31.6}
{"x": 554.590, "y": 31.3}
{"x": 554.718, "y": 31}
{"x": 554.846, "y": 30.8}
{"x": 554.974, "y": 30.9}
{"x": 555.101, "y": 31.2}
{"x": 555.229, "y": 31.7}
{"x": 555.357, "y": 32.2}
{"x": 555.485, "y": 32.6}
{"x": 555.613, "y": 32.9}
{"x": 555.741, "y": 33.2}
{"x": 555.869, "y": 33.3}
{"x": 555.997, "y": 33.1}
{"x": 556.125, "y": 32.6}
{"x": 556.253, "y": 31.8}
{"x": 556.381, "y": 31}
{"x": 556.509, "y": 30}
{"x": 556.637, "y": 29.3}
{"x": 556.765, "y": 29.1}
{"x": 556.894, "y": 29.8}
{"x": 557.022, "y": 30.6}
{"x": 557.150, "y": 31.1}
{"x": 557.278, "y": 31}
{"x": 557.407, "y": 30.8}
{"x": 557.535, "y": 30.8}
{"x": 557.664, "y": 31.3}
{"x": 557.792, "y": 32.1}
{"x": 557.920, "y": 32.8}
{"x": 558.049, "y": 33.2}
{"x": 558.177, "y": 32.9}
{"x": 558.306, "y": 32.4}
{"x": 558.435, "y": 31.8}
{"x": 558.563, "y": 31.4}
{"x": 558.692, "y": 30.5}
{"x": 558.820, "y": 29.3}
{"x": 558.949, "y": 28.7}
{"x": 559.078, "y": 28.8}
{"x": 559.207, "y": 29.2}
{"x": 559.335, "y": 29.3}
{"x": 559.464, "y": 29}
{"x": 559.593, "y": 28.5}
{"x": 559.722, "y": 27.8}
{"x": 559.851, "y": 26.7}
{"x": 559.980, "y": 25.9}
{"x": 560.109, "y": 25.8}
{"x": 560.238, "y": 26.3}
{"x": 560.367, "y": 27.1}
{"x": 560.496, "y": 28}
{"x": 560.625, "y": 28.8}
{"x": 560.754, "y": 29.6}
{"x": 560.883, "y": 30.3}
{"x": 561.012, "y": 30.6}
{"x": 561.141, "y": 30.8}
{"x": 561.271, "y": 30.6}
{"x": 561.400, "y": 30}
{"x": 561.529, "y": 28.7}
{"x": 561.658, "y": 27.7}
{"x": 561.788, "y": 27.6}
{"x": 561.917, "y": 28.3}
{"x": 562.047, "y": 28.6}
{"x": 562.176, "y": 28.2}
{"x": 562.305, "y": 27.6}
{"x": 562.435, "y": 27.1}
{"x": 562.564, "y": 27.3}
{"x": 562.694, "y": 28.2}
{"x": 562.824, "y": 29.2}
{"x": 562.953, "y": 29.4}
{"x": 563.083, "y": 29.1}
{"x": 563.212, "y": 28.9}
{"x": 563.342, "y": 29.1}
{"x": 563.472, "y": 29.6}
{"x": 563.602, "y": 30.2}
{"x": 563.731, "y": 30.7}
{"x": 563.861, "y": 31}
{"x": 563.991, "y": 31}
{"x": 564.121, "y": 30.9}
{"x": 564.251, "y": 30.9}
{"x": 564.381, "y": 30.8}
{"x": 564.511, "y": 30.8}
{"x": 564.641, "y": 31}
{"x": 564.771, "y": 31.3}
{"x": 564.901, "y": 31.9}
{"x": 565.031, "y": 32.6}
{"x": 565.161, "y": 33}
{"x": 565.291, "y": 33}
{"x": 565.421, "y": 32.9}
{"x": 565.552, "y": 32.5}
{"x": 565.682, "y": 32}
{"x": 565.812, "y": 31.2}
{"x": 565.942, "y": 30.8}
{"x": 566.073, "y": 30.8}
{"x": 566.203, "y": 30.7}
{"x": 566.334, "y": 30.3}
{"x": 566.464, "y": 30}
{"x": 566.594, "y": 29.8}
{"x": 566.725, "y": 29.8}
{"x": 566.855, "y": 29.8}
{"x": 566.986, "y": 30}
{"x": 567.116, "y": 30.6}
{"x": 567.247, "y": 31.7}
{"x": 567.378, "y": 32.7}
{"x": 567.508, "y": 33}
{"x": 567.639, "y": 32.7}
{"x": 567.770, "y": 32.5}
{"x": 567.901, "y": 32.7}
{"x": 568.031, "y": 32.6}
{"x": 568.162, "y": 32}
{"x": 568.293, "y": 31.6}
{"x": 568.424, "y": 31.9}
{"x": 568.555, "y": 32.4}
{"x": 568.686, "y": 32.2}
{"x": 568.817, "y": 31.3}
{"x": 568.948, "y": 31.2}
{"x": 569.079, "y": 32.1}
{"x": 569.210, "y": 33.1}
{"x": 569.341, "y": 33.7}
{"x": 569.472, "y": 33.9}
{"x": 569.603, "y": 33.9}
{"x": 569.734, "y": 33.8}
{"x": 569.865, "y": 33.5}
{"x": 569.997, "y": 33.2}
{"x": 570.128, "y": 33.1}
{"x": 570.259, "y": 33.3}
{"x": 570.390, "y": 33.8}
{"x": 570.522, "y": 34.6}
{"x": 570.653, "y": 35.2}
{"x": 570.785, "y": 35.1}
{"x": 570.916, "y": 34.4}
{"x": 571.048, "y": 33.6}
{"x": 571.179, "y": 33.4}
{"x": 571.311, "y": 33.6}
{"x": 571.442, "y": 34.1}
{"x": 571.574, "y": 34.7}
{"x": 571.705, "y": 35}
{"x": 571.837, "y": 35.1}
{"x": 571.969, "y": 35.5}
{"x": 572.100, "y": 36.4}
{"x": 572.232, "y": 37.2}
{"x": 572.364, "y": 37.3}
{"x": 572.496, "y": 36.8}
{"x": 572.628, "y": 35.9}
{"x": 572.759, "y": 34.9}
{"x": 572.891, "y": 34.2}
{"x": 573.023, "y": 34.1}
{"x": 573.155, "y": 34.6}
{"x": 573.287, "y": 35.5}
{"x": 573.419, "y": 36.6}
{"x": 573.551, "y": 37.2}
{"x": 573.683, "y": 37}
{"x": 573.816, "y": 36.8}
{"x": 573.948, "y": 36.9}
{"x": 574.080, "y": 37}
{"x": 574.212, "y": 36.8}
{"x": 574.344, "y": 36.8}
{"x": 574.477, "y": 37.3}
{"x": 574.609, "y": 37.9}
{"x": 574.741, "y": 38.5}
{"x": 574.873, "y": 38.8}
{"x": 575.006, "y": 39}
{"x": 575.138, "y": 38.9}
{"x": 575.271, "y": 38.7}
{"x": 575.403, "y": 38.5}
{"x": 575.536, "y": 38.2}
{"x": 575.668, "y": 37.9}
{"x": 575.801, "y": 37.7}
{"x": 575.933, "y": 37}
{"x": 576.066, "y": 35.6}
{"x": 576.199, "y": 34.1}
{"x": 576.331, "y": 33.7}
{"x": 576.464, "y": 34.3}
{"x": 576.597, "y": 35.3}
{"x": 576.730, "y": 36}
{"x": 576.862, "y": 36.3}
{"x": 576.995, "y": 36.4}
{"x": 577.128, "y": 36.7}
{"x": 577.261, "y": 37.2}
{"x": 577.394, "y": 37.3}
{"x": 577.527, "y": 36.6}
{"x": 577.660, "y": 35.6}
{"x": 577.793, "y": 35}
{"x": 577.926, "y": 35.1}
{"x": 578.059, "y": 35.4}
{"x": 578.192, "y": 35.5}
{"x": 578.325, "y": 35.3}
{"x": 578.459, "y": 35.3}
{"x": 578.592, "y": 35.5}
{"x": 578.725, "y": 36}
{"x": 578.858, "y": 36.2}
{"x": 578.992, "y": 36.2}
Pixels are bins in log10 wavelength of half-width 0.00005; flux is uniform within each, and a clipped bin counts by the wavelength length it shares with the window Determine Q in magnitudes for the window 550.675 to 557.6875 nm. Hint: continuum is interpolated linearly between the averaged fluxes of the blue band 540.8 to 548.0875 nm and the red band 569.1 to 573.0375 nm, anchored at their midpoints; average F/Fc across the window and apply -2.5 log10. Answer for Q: 0.03 mag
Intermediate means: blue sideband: 29.8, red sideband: 34.5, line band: 30.6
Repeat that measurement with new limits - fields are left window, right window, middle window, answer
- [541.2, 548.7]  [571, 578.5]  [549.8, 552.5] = 0.087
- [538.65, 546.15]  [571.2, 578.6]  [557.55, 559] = 0.060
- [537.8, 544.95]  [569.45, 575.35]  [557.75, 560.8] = 0.155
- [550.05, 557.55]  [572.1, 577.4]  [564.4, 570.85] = 0.076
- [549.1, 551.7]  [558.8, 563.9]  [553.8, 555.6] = -0.111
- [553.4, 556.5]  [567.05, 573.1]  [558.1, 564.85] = 0.112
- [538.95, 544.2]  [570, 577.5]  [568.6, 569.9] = 0.079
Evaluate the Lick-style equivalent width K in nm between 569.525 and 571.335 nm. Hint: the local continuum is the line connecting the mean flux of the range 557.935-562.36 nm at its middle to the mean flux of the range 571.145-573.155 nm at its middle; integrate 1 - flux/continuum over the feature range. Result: 0.02 nm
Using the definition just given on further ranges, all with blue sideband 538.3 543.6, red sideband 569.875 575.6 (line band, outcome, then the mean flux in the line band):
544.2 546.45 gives 0.29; 27.9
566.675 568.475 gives 0.18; 31.7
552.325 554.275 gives 0.14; 30.7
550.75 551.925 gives 0.19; 27.5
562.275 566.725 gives 0.55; 30.5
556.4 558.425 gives 0.15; 31.2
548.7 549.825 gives 0.06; 30.8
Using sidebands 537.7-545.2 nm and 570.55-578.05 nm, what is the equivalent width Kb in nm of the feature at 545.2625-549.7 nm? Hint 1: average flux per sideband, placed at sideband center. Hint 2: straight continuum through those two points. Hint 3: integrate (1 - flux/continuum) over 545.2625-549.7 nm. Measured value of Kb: 0.51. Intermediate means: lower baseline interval 31.3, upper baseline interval 36.2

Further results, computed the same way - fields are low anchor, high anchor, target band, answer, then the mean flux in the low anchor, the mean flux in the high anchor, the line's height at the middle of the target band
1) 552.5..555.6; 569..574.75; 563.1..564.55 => 0.13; 31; 35.1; 33.3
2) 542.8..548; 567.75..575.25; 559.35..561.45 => 0.25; 28.9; 34.9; 32.3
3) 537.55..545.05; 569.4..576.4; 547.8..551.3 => 0.37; 31.5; 35.8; 32.6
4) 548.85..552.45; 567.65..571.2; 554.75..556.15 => -0.09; 29.3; 33.1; 30.3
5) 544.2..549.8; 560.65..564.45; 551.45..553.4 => -0.10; 28.8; 29.4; 29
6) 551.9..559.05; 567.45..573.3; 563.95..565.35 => 0.06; 31.3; 33.9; 32.9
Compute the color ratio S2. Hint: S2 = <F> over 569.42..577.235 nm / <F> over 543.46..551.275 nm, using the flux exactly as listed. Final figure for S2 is 1.24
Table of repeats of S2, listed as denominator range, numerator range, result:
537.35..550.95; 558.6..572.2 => 1.03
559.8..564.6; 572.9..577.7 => 1.27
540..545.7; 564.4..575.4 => 1.10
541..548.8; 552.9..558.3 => 1.05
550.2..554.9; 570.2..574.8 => 1.19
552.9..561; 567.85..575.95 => 1.15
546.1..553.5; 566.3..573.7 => 1.15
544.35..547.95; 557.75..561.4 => 1.06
